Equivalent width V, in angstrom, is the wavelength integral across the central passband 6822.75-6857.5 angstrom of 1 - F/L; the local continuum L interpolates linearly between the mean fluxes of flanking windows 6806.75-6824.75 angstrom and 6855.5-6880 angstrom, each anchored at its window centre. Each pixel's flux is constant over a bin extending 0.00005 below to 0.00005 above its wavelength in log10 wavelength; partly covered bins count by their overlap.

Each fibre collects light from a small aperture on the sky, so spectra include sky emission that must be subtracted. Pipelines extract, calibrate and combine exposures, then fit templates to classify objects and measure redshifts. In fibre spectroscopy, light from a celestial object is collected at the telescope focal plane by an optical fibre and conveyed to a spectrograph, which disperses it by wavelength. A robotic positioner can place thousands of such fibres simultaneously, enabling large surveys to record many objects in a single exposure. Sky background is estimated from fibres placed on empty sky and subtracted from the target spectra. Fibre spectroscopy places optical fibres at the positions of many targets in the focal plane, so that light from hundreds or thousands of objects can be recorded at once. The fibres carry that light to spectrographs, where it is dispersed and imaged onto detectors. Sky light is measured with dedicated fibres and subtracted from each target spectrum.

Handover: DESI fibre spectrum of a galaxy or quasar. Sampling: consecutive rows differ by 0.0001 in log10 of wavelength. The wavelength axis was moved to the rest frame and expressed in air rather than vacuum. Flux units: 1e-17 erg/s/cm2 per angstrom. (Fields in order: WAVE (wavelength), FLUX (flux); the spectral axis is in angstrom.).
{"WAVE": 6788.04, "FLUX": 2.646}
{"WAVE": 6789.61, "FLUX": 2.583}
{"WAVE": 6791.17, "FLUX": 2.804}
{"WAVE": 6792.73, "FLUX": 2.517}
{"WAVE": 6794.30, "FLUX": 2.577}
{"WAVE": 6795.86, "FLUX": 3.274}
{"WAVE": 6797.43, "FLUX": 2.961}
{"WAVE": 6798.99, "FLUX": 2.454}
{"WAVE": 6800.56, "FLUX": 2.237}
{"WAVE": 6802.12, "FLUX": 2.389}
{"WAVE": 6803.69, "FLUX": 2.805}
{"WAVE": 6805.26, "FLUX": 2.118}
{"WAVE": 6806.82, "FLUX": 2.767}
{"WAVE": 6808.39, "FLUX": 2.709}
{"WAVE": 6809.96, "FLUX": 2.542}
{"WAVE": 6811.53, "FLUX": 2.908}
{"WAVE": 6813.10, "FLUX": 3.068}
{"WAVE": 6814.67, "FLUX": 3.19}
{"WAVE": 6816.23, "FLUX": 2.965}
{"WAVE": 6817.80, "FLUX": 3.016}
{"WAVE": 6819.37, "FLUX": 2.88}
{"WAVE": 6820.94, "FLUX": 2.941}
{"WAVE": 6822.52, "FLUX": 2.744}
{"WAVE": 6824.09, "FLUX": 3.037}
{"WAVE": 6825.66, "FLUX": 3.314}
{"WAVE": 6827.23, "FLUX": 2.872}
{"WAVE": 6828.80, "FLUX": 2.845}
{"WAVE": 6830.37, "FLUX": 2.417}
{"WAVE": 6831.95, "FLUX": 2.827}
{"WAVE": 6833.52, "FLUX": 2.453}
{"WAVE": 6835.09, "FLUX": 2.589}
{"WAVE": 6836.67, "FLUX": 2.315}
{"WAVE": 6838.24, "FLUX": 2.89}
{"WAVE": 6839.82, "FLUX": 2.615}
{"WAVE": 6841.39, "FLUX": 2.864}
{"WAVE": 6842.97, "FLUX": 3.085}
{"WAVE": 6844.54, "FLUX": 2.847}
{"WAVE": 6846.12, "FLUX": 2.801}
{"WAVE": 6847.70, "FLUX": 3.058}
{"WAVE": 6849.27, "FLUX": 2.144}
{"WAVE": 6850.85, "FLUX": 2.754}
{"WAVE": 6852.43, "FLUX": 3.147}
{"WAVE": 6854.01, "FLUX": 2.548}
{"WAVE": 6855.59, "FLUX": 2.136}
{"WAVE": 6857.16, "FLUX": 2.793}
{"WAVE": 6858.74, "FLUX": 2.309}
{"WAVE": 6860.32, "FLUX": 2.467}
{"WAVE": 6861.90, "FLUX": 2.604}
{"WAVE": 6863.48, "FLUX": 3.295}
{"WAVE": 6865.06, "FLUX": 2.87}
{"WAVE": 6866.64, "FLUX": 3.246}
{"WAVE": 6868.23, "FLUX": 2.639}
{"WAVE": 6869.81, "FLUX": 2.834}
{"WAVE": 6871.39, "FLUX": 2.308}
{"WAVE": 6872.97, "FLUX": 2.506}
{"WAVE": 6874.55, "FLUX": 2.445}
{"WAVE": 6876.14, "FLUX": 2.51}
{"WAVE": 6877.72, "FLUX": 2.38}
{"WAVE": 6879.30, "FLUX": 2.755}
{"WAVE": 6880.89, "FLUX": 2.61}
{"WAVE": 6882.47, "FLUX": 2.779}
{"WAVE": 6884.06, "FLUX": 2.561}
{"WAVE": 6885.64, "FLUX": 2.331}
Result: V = 0.5 angstrom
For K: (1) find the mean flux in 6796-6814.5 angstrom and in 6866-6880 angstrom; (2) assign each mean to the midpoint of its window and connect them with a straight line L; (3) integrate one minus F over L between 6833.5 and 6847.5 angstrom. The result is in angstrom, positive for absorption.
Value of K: -0.5 angstrom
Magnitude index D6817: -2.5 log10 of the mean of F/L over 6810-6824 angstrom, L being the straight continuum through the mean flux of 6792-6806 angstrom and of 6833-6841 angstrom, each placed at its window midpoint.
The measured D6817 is -0.14 mag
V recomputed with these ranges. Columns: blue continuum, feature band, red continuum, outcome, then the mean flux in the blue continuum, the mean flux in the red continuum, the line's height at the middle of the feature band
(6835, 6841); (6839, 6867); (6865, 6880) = -1.27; 2.62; 2.64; 2.63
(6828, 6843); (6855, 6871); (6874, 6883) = -0.65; 2.67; 2.58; 2.61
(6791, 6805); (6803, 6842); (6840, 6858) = -1.44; 2.64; 2.74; 2.69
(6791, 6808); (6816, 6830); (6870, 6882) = -1.87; 2.62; 2.53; 2.59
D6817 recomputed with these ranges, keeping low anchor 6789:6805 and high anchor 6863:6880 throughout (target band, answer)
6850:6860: 0.03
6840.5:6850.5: -0.05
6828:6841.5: 0.01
